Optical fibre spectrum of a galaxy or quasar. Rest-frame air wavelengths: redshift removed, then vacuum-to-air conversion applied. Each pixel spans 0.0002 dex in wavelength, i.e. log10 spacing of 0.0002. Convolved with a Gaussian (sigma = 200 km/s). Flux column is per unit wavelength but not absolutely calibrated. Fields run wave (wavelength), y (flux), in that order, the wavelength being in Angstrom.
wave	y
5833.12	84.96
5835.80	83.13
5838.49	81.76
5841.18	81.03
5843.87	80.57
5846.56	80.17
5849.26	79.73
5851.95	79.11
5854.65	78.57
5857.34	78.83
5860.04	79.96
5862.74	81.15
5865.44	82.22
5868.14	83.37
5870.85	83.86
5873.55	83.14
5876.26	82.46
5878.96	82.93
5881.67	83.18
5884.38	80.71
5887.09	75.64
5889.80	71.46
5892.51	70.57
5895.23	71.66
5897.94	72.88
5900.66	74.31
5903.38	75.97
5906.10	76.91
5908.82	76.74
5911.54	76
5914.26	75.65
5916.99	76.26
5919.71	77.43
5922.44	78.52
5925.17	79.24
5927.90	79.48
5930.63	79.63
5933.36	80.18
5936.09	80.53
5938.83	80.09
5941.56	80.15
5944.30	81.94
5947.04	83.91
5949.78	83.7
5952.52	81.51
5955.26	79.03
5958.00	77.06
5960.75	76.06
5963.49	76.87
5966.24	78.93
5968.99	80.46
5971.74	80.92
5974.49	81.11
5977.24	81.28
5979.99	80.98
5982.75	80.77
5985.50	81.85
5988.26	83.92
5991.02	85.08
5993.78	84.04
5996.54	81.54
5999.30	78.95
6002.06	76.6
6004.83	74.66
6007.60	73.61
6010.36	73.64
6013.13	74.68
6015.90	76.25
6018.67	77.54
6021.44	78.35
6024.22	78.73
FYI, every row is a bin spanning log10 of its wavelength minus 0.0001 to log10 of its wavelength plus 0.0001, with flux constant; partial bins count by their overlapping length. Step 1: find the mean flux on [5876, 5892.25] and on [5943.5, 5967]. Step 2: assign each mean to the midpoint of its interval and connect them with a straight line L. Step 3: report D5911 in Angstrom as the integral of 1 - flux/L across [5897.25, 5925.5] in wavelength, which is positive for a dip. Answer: 1.0 Angstrom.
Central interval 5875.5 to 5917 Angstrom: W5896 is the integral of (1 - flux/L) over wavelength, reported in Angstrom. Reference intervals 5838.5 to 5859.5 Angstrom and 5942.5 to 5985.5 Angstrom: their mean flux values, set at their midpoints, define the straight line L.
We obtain 1.91 Angstrom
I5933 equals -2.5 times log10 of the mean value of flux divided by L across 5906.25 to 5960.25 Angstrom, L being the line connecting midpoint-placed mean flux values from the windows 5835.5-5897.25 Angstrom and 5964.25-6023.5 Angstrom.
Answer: 0.00 mag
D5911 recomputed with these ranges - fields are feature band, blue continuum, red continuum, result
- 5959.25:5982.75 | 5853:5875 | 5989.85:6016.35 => -0.3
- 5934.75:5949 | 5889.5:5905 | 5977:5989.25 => -0.7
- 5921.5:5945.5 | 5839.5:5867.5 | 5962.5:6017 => -0.1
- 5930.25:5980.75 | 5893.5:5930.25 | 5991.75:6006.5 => -1.6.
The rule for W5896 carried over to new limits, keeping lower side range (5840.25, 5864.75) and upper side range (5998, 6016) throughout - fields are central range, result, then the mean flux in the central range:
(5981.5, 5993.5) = -1.11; 83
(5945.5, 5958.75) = -0.73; 81.3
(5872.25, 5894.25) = 0.12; 78.6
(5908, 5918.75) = 0.27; 76.2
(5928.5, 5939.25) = -0.35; 80.1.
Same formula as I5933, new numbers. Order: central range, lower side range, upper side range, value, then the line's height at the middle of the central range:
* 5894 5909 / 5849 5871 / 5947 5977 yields 0.08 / 80.3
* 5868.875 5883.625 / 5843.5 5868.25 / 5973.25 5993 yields -0.03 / 80.5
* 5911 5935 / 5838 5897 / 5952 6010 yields 0.02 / 79.6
